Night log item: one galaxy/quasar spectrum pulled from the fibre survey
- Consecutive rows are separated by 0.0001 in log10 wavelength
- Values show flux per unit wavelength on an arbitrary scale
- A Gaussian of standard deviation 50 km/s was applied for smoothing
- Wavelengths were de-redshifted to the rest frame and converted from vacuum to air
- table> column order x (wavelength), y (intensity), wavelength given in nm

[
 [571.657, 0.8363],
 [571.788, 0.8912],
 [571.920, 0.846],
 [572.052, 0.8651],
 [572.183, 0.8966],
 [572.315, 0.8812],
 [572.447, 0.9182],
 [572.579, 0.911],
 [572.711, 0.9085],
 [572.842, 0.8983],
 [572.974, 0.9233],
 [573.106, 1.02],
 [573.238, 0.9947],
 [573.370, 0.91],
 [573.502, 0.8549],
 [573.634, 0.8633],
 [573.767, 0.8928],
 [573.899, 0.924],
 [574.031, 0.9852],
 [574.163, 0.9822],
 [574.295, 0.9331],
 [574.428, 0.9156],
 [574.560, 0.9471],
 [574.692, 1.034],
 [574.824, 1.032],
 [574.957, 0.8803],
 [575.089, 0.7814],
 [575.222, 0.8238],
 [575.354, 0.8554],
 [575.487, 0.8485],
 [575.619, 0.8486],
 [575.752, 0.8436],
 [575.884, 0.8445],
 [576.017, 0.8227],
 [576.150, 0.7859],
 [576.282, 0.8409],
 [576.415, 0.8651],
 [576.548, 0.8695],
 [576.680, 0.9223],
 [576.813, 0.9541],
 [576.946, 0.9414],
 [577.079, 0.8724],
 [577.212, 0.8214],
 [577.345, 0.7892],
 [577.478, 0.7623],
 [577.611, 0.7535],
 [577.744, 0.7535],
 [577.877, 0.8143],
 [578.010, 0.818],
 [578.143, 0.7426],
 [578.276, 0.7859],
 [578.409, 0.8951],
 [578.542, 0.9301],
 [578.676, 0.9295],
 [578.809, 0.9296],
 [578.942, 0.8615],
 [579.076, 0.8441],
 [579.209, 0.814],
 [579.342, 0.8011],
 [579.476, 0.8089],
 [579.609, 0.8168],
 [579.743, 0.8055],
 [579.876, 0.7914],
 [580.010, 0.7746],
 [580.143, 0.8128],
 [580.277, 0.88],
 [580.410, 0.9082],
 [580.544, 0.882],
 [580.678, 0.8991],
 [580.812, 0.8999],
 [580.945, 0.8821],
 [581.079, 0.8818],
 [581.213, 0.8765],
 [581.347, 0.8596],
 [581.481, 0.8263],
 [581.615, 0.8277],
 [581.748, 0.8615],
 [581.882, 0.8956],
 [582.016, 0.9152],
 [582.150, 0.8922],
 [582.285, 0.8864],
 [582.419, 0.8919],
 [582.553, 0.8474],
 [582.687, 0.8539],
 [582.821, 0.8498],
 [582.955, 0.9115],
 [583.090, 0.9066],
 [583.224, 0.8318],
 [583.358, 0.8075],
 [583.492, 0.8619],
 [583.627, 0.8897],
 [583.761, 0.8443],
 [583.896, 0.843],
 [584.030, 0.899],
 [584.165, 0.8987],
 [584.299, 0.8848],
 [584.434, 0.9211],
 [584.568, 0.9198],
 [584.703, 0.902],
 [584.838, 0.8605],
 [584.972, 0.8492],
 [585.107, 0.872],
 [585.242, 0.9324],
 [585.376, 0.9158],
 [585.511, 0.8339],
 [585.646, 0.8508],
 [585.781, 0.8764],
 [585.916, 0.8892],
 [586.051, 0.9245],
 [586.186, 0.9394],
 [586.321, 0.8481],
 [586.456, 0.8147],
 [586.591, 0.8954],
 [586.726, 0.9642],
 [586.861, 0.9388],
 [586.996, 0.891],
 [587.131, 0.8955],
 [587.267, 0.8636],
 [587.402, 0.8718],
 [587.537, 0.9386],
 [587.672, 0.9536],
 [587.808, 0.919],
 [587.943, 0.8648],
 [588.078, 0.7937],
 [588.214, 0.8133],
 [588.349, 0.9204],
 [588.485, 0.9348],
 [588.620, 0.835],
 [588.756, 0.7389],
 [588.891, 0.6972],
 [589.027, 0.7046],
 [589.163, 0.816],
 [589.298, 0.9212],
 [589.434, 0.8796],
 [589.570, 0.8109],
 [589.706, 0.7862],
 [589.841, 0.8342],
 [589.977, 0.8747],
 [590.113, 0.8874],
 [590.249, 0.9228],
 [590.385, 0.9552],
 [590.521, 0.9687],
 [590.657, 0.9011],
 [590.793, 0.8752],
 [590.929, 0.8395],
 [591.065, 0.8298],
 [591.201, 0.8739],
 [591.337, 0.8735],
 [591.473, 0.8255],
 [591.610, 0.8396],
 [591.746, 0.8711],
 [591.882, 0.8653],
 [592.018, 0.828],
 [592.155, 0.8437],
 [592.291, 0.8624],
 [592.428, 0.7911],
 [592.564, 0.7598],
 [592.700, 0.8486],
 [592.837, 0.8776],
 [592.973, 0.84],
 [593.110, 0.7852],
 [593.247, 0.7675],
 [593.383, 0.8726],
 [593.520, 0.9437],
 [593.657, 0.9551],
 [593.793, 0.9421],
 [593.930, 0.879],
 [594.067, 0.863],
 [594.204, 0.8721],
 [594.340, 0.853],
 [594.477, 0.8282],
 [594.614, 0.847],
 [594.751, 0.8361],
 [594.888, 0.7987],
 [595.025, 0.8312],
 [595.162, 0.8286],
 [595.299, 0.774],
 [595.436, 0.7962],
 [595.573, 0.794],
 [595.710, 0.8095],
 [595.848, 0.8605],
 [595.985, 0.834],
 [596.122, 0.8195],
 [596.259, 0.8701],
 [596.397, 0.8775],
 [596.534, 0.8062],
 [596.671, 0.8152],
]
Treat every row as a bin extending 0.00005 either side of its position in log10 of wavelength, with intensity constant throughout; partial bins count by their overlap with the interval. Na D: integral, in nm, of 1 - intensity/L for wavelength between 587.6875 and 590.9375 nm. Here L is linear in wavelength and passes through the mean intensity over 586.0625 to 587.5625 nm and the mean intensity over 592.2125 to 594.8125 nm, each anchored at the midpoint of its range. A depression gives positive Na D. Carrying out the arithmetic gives 0.09 nm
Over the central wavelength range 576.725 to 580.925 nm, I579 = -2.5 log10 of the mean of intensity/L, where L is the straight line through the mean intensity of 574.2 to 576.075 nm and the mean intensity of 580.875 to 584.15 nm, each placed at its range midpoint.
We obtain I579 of 0.05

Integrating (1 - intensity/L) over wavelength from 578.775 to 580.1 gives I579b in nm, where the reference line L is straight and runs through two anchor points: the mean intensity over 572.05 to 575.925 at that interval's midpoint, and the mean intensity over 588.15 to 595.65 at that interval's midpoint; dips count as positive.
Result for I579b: 0.101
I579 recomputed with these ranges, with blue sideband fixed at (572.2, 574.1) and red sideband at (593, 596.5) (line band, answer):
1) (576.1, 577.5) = 0.06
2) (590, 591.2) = -0.04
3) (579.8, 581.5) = 0.04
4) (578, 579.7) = 0.07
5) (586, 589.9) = 0.01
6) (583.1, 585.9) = 0.01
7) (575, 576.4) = 0.10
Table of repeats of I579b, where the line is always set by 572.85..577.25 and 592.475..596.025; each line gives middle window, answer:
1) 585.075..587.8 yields -0.10 nm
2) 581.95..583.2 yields -0.01 nm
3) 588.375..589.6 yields 0.05 nm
